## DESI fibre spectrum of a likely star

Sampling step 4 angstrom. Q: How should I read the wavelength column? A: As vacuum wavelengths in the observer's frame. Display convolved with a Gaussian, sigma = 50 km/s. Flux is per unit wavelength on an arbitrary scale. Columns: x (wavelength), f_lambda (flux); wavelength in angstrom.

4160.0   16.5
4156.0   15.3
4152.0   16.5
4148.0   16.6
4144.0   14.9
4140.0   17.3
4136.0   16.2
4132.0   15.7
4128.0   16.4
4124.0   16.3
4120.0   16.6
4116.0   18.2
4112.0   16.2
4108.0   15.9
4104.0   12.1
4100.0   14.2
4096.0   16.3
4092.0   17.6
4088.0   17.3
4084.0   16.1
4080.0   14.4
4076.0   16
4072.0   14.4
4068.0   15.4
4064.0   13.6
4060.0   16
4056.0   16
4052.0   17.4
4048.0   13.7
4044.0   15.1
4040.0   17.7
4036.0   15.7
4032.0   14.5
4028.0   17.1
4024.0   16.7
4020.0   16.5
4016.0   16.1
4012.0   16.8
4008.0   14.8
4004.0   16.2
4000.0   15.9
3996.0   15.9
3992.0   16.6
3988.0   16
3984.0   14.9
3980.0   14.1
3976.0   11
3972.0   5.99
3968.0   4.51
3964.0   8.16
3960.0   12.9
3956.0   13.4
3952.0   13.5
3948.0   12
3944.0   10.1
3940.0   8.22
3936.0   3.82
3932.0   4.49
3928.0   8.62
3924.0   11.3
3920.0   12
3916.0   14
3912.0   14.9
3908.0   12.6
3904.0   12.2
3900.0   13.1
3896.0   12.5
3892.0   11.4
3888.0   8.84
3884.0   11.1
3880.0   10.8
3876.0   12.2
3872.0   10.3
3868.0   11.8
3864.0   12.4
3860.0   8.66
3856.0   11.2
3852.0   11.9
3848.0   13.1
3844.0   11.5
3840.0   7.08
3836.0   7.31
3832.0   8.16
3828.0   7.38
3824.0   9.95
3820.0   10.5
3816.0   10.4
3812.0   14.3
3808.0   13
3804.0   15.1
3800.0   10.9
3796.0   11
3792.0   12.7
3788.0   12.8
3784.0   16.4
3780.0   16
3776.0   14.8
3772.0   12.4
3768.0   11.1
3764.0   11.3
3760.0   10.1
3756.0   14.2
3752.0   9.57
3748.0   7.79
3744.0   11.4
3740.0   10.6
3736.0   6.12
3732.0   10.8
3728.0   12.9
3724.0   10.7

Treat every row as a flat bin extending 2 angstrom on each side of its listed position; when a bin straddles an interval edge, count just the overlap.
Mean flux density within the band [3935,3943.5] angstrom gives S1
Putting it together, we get 7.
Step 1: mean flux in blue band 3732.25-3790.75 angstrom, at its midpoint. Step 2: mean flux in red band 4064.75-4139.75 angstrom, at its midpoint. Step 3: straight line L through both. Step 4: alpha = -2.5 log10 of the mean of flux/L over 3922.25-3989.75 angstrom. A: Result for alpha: 0.36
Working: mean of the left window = 11.7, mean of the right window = 15.8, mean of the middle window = 10.2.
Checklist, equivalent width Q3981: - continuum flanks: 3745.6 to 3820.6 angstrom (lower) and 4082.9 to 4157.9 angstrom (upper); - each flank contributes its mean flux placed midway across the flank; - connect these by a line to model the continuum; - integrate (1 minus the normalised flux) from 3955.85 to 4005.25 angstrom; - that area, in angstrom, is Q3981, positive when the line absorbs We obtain 6.5 angstrom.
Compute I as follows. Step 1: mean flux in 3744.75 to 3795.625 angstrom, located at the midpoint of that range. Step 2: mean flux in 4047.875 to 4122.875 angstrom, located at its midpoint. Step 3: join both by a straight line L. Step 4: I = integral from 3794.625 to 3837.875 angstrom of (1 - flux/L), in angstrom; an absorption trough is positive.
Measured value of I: 7.1 angstrom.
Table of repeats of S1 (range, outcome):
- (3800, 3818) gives 12.9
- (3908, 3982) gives 10.2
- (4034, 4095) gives 15.8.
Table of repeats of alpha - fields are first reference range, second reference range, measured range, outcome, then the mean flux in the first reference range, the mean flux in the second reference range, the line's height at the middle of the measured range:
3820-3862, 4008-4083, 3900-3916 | -0.14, 9.67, 15.7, 11.6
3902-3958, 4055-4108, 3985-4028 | -0.23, 10.8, 15.3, 13.1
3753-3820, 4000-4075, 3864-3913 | 0.19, 12.8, 15.8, 14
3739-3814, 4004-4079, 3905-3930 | 0.16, 12.4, 15.7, 14.2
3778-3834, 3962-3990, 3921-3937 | 0.41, 12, 10.7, 11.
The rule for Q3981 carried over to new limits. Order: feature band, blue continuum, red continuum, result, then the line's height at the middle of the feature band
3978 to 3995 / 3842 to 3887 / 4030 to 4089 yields -1.8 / 13.9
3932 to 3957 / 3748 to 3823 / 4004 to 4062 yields 8.8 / 14.7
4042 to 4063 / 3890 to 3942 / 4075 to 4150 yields -1.7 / 14.4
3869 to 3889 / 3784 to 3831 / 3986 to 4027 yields 3.8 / 13.4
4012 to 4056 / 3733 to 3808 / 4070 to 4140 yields -3.0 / 15.1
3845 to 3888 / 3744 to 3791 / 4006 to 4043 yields 8.1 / 13.8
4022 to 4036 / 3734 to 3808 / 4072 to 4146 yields -1.0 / 15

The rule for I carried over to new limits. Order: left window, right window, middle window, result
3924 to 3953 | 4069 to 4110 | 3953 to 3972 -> 0.25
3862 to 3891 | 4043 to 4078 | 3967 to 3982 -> 4.68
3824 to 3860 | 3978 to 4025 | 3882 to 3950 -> 9.59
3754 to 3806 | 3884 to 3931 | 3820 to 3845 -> 7.77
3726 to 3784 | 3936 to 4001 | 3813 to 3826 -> 1.13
